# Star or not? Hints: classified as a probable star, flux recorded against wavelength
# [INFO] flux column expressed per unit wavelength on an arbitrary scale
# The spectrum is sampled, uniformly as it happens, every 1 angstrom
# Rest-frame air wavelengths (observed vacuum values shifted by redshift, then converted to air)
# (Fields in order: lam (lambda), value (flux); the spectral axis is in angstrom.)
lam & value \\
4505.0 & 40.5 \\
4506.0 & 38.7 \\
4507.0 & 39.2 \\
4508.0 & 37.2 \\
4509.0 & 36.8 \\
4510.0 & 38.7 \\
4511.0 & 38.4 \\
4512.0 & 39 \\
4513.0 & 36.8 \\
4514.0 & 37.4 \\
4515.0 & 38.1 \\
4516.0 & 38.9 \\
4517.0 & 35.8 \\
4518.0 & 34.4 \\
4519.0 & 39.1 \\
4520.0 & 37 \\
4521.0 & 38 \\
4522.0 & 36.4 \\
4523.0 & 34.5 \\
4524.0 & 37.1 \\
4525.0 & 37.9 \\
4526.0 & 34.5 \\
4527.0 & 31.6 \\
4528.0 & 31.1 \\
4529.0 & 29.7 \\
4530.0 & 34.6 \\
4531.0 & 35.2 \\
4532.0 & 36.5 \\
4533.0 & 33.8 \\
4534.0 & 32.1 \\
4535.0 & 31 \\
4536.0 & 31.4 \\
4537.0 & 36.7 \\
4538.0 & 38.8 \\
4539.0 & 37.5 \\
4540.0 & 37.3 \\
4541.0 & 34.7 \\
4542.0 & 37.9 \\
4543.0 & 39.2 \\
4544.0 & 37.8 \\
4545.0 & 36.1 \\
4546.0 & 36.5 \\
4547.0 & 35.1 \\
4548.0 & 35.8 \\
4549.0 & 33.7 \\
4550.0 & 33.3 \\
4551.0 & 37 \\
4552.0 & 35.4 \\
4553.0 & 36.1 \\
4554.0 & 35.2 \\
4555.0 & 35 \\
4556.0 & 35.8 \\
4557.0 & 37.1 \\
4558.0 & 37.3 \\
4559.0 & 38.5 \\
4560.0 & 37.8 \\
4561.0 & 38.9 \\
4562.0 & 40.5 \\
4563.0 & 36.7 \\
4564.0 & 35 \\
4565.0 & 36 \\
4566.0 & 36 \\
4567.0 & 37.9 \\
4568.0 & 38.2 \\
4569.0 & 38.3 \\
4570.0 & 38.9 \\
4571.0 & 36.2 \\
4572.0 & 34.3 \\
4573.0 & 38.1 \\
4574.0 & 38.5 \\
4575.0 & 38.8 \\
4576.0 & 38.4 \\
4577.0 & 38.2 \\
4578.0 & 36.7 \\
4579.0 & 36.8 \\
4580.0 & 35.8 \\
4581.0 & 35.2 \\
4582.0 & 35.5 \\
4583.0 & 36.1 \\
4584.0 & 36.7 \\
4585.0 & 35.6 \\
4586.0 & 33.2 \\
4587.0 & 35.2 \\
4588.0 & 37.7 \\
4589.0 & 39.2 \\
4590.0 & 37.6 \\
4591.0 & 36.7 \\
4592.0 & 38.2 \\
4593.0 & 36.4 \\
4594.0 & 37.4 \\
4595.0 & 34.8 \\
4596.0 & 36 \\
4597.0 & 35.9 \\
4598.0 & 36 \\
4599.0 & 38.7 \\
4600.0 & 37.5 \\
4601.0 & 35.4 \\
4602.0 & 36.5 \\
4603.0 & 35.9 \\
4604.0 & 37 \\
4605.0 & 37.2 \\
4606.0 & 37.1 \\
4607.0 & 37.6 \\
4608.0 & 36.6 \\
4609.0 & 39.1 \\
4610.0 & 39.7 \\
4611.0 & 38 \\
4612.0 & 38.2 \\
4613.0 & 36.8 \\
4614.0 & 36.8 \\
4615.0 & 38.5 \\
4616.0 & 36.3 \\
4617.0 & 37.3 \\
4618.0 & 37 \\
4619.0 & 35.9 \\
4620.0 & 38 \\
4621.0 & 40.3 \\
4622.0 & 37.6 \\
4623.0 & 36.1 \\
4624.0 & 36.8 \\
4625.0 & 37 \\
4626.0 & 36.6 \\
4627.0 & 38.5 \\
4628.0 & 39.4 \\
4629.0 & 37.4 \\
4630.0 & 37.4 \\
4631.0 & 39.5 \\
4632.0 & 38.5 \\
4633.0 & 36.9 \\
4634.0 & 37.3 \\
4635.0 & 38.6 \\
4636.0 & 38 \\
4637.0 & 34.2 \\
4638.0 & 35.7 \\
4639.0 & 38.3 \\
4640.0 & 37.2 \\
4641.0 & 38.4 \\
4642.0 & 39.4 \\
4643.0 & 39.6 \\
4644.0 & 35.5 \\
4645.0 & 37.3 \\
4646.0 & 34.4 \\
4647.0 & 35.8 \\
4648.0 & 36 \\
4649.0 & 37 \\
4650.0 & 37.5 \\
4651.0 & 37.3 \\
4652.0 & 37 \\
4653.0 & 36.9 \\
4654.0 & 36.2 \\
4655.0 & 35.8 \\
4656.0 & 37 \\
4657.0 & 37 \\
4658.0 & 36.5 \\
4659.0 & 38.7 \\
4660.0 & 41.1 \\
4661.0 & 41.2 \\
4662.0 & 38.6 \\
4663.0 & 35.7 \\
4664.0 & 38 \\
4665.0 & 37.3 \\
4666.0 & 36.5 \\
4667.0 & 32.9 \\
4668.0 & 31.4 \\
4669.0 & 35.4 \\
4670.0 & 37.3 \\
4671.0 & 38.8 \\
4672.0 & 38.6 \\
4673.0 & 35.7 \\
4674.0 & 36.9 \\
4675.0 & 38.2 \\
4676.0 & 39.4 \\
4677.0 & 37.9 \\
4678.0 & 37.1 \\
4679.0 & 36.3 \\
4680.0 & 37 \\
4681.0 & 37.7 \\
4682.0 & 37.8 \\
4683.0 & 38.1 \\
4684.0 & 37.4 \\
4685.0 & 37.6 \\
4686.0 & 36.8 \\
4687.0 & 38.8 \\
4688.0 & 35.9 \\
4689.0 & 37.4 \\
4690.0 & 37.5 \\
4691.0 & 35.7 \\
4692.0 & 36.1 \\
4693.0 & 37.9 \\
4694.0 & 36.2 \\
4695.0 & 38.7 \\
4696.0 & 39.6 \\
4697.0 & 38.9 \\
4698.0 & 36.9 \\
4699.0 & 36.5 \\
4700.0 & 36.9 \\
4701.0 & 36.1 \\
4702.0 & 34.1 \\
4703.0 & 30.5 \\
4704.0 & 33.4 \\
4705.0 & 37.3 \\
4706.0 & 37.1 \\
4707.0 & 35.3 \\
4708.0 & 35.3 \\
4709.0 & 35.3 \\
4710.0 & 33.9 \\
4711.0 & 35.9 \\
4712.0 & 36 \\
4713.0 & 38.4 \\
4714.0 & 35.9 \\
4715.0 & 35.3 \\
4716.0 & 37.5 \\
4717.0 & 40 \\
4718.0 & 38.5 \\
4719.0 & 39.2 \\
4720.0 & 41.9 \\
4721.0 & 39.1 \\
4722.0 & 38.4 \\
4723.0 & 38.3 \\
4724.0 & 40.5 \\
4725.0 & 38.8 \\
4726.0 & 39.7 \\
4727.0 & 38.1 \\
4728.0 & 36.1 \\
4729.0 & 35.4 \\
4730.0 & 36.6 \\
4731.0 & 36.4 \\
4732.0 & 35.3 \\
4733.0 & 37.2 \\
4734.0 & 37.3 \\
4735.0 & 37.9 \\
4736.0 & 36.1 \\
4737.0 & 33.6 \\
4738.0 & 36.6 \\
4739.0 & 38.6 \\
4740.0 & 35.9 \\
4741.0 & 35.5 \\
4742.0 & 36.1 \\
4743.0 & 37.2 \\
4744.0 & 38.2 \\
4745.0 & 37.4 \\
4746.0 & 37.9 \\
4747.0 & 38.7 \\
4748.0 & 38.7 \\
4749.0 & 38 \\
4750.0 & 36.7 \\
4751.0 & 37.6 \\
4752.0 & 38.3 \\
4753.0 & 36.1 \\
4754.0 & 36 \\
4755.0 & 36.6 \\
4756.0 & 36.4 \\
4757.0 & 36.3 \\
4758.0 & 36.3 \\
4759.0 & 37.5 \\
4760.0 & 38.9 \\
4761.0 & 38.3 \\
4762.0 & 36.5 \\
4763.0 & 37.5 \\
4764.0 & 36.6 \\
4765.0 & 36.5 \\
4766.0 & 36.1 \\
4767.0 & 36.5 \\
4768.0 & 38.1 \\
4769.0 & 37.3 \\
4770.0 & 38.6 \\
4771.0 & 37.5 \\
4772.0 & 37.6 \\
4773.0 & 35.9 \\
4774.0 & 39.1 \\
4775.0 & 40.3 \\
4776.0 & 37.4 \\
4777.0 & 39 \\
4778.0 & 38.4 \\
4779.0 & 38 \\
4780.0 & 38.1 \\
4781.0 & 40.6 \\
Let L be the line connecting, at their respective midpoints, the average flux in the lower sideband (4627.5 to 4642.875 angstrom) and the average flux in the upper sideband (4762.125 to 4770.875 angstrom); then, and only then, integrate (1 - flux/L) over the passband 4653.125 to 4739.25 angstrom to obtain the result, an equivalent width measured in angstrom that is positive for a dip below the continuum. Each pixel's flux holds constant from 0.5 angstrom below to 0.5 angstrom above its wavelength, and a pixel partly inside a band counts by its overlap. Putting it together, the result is 1.0 angstrom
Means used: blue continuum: 37.8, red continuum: 37.1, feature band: 37.1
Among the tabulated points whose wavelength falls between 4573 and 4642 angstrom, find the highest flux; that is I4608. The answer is 40.3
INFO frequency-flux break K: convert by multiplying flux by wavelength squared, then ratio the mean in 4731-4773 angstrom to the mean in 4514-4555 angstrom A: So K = 1.14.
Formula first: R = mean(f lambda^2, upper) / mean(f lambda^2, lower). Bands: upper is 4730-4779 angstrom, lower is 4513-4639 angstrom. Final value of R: 1.10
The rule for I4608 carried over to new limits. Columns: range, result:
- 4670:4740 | 41.9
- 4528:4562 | 40.5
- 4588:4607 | 39.2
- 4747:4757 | 38.7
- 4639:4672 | 41.2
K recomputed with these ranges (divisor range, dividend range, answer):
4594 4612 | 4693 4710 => 1.02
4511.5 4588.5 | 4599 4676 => 1.07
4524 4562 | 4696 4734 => 1.12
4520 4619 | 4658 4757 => 1.08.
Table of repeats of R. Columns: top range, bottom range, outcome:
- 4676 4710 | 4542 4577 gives 1.05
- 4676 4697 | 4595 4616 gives 1.04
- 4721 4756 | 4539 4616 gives 1.08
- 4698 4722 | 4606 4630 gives 1.01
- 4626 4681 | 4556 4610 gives 1.04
